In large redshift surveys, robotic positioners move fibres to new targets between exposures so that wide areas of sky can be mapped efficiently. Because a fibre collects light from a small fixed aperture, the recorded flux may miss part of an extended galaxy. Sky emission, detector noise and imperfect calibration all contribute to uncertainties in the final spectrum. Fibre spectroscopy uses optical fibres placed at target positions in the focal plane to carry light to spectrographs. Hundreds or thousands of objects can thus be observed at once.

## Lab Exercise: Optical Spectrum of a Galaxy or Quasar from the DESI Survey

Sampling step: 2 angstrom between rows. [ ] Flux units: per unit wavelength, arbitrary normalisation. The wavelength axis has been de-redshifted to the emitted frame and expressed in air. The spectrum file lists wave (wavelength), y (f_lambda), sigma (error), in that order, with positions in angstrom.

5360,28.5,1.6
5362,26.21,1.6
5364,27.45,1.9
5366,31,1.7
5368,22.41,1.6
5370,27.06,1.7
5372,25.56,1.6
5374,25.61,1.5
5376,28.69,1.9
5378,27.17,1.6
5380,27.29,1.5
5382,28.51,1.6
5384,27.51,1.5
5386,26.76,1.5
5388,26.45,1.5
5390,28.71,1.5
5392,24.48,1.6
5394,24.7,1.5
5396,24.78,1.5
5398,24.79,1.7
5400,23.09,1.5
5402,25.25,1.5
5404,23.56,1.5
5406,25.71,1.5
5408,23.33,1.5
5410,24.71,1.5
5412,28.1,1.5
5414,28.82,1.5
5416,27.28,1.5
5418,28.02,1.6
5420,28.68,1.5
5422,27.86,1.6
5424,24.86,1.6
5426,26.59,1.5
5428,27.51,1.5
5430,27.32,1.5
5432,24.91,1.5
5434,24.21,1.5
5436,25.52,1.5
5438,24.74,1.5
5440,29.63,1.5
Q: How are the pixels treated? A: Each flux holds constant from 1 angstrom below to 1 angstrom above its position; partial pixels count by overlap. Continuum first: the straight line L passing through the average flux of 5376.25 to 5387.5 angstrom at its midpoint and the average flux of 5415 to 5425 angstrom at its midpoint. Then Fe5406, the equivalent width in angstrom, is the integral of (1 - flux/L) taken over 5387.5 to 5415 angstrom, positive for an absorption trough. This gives 2.0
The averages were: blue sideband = 27.5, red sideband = 27.3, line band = 25.4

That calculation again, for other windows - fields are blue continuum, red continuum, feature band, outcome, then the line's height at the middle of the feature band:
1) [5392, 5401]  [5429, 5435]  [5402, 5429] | -1.65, 25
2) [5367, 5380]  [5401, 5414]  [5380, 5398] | -0.43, 25.8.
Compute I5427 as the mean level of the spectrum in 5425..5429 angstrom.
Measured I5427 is 27.1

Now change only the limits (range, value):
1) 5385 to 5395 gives 26.2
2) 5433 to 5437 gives 24.9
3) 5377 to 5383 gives 27.7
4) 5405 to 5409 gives 24.5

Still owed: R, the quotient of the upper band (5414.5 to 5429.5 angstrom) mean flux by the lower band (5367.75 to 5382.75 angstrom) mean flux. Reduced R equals 1.0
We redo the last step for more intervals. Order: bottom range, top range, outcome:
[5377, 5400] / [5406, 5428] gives 1.02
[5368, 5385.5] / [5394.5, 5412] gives 0.92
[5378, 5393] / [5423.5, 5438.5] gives 0.95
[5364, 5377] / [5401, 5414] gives 0.95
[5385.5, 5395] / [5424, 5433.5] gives 1.00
